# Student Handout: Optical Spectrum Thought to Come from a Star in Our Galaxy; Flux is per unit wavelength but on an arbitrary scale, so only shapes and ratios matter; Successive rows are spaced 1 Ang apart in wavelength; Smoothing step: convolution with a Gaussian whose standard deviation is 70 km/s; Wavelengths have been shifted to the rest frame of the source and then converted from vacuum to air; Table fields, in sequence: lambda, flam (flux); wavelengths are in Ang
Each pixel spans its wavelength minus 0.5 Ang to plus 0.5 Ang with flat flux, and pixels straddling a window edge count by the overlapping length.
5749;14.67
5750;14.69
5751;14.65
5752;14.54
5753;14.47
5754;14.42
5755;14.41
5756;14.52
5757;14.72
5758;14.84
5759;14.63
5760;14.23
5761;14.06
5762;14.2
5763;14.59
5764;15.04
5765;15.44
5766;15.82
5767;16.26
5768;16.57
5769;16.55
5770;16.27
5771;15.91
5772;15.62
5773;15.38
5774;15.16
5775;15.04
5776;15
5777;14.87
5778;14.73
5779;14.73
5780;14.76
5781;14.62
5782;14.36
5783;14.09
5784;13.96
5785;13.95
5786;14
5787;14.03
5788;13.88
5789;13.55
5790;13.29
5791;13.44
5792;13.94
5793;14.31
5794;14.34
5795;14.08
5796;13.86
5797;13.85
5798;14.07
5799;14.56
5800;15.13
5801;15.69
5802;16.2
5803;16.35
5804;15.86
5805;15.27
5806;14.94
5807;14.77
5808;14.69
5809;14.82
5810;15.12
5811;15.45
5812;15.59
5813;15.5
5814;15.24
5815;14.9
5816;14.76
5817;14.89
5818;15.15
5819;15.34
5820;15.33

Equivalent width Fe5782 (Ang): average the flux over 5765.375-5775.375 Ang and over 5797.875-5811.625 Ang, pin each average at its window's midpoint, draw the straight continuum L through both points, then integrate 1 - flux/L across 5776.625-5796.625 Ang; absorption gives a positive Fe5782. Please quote 1.85 Ang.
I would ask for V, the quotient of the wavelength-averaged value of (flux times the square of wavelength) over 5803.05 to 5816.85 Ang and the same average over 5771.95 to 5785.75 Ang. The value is 1.04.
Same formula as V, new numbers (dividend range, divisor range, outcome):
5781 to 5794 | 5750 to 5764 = 0.97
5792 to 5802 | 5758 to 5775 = 0.96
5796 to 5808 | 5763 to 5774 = 0.97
